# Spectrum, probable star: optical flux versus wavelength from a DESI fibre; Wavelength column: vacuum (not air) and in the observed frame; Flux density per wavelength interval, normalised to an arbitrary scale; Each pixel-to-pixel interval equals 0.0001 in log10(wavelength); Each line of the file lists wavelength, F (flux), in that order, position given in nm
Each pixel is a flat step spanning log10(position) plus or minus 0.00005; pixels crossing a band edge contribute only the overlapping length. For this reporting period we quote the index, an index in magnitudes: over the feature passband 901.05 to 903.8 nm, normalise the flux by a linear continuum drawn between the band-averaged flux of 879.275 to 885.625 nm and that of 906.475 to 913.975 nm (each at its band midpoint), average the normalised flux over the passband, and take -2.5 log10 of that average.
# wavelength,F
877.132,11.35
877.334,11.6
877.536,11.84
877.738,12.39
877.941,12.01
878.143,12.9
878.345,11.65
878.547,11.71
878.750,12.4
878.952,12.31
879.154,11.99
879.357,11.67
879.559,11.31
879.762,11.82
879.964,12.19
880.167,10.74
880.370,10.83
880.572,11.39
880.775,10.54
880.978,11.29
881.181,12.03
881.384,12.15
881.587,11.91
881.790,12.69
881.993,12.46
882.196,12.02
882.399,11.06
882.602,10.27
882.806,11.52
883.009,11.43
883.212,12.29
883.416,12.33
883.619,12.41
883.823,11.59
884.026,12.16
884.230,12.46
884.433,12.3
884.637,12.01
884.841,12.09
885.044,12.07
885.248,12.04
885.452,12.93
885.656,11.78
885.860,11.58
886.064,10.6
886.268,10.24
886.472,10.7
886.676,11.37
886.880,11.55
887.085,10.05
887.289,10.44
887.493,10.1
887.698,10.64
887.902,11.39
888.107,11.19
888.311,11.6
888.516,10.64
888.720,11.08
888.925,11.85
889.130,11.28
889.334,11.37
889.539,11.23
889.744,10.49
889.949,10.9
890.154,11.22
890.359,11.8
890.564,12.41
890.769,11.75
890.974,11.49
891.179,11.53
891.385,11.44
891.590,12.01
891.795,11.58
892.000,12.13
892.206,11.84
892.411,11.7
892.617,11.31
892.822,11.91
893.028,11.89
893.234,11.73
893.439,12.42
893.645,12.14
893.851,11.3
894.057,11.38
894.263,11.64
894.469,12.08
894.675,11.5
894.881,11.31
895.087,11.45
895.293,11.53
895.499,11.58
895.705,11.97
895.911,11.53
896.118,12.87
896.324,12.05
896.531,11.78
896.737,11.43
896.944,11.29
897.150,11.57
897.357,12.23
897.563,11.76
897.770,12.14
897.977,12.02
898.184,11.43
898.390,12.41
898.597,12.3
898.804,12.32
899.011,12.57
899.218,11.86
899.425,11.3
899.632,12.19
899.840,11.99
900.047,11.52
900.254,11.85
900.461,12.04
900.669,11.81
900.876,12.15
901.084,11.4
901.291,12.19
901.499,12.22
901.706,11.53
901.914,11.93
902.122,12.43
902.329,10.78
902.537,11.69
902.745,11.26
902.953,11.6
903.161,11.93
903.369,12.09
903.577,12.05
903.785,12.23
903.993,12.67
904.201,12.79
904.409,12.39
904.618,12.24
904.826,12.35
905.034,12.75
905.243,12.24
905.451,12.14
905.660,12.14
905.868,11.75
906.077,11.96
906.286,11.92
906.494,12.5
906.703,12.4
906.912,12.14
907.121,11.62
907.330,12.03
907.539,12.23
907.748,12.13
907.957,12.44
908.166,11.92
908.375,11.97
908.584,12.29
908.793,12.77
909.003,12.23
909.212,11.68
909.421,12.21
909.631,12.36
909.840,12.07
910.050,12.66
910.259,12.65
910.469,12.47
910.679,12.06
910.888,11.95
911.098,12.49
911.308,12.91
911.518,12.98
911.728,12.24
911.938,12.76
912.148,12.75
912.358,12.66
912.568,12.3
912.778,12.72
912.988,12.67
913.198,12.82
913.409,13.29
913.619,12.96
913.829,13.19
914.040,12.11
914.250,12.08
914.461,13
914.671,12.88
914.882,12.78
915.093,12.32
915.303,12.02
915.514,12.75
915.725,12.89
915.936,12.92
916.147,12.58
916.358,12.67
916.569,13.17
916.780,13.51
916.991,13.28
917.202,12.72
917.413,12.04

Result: 0.040 mag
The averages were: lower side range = 11.8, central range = 11.8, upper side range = 12.4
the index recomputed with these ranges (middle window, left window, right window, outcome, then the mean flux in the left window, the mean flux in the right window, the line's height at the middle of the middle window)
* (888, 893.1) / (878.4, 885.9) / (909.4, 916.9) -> 0.05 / 11.8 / 12.6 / 12.1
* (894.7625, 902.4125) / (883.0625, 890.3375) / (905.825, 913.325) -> 0.00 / 11.4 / 12.3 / 11.9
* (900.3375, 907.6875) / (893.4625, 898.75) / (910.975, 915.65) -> 0.01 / 11.8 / 12.7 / 12.2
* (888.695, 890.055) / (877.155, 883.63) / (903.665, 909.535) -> 0.07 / 11.8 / 12.2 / 11.9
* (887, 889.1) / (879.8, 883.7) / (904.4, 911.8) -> 0.08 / 11.7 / 12.3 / 11.8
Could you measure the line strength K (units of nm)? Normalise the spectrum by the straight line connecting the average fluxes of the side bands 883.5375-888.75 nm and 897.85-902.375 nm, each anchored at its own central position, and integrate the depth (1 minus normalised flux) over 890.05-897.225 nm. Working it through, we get -0.020 nm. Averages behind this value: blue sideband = 11.4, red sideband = 11.9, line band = 11.7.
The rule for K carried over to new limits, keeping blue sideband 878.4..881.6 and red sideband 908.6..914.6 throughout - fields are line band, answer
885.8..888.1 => 0.20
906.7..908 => 0.03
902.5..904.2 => 0.04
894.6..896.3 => 0.05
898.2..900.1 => 0.02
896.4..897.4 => 0.04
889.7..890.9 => 0.05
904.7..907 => 0.03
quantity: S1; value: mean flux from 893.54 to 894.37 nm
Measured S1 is 11.6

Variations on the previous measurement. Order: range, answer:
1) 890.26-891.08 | 11.9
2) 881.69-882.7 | 11.7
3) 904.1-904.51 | 12.6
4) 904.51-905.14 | 12.4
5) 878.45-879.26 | 12.1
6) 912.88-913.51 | 12.9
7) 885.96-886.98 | 10.9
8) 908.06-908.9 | 12.2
